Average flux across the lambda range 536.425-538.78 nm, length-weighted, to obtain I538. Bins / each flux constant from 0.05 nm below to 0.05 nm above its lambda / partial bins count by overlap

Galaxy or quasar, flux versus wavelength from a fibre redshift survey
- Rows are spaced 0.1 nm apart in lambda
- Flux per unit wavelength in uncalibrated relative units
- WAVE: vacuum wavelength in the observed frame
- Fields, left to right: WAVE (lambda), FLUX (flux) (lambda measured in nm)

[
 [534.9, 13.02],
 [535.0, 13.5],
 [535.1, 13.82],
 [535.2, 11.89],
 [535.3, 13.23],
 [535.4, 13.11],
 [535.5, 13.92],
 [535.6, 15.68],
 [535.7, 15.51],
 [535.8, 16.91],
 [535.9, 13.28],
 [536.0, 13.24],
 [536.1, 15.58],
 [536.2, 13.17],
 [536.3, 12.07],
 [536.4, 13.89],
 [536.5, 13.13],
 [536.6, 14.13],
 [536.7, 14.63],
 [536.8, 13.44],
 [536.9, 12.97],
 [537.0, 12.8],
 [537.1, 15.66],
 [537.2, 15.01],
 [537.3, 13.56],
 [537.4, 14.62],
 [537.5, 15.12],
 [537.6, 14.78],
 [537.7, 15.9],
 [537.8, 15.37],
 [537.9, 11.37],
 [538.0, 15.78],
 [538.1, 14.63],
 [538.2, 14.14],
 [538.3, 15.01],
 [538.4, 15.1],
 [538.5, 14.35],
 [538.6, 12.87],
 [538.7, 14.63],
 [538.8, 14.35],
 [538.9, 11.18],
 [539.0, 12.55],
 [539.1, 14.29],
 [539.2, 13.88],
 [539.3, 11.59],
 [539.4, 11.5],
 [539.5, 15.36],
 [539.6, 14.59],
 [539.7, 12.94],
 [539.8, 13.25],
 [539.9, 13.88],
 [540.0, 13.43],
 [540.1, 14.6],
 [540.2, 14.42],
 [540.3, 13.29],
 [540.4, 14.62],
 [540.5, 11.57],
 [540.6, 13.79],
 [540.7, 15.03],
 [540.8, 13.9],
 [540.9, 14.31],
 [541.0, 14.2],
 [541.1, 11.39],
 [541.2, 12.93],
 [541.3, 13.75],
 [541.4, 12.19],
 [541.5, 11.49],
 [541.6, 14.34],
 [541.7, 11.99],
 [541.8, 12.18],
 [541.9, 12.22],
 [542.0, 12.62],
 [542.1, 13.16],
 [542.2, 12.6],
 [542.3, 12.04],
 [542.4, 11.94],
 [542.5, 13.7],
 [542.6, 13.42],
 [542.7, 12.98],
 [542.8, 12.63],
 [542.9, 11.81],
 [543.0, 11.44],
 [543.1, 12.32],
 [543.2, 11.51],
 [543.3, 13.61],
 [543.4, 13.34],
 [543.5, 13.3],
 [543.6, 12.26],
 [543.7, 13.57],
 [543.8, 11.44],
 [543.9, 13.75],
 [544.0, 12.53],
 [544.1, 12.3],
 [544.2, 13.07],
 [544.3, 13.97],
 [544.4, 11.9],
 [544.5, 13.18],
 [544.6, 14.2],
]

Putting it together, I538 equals 14.3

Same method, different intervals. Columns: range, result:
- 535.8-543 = 13.6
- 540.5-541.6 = 13.3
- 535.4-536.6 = 14.2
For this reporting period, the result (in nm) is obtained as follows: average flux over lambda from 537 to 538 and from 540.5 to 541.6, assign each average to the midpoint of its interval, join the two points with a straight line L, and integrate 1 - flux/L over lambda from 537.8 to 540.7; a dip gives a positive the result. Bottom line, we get 0.04 nm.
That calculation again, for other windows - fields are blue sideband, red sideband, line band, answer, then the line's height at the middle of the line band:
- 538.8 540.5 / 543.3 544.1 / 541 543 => 0.078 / 13.1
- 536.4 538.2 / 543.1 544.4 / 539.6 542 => 0.033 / 13.5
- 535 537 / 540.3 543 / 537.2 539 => -0.100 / 13.5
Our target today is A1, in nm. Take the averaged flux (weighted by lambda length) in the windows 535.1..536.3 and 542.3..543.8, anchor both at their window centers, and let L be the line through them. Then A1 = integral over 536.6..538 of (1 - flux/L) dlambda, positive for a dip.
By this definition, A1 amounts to -0.06 nm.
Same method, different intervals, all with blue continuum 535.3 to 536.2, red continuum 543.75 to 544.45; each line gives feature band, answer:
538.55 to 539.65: 0.03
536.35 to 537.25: 0.02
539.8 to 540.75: -0.02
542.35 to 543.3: 0.04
